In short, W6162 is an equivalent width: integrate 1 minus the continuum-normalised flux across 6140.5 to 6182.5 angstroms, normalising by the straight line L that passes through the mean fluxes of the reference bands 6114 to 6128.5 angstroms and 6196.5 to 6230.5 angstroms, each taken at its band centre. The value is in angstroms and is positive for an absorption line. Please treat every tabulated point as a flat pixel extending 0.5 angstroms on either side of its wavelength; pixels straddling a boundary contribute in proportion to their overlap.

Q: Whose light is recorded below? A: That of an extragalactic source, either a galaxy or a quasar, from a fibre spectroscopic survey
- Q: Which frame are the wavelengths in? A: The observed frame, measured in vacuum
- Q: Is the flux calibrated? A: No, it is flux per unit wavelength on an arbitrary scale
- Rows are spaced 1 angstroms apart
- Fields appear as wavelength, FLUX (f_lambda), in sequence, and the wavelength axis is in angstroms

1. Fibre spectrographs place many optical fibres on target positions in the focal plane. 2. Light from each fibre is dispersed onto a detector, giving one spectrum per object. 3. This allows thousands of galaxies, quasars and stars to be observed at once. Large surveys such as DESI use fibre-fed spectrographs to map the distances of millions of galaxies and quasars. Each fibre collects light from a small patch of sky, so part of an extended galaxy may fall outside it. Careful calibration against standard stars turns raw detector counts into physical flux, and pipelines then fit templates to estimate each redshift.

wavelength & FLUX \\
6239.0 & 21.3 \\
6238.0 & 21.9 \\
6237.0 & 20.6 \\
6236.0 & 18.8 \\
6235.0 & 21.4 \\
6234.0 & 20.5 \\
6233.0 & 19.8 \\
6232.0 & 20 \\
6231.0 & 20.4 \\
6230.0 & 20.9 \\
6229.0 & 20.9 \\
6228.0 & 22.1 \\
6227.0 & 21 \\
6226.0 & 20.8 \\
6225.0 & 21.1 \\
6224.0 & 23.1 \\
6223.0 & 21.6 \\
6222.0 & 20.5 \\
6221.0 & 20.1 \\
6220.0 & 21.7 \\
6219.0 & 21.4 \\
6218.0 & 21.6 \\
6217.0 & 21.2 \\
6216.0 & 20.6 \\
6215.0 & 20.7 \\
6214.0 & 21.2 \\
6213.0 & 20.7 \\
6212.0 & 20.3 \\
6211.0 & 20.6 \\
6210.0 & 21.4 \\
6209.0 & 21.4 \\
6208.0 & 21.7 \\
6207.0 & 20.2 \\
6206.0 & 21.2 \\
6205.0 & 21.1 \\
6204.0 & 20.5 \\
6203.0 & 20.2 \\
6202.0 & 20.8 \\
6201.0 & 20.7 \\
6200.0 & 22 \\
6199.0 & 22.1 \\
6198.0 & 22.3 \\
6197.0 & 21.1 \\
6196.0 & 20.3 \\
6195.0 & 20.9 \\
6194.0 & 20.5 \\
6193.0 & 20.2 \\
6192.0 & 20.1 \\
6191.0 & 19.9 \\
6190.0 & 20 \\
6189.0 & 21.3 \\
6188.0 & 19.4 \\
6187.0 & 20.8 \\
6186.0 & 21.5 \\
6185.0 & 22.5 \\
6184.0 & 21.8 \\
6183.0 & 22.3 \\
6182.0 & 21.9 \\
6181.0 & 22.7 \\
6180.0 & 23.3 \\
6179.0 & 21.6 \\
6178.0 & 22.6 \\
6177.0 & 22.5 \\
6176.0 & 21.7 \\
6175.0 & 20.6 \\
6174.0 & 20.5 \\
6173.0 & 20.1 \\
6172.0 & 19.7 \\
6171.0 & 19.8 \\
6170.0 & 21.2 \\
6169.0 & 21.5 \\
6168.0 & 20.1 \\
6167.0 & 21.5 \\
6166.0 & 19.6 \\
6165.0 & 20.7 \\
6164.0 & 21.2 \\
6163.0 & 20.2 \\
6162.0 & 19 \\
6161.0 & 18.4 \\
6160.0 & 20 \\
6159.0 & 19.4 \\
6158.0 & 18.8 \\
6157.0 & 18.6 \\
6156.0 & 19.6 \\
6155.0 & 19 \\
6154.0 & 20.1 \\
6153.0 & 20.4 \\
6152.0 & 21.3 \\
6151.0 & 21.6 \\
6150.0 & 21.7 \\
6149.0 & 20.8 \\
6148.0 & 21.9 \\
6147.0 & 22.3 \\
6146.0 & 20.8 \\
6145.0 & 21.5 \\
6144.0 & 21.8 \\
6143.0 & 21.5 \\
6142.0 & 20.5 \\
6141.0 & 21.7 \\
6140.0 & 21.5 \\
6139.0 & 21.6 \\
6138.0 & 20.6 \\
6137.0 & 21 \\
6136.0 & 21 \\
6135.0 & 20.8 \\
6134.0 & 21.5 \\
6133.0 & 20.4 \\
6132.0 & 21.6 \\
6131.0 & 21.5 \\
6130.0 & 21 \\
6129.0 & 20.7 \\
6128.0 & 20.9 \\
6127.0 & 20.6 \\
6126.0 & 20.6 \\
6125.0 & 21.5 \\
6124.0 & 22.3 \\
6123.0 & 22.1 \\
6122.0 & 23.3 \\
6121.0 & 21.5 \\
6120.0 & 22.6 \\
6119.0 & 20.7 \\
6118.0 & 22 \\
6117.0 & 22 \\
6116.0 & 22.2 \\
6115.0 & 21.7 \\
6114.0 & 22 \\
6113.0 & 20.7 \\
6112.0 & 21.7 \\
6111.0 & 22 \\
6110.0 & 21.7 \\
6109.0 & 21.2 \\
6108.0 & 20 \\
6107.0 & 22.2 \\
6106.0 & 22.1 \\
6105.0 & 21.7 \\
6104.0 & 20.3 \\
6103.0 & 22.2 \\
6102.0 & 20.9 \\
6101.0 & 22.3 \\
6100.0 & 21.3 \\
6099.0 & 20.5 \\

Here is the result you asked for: 1.3 angstroms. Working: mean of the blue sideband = 21.7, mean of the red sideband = 21.1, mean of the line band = 20.8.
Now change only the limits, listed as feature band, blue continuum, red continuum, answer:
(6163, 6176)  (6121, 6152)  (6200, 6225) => 0.40 angstroms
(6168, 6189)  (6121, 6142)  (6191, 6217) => -0.33 angstroms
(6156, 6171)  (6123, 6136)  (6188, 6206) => 0.70 angstroms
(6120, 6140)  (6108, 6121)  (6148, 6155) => 0.00 angstroms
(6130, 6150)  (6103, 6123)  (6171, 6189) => 0.29 angstroms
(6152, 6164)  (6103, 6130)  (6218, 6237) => 0.98 angstroms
